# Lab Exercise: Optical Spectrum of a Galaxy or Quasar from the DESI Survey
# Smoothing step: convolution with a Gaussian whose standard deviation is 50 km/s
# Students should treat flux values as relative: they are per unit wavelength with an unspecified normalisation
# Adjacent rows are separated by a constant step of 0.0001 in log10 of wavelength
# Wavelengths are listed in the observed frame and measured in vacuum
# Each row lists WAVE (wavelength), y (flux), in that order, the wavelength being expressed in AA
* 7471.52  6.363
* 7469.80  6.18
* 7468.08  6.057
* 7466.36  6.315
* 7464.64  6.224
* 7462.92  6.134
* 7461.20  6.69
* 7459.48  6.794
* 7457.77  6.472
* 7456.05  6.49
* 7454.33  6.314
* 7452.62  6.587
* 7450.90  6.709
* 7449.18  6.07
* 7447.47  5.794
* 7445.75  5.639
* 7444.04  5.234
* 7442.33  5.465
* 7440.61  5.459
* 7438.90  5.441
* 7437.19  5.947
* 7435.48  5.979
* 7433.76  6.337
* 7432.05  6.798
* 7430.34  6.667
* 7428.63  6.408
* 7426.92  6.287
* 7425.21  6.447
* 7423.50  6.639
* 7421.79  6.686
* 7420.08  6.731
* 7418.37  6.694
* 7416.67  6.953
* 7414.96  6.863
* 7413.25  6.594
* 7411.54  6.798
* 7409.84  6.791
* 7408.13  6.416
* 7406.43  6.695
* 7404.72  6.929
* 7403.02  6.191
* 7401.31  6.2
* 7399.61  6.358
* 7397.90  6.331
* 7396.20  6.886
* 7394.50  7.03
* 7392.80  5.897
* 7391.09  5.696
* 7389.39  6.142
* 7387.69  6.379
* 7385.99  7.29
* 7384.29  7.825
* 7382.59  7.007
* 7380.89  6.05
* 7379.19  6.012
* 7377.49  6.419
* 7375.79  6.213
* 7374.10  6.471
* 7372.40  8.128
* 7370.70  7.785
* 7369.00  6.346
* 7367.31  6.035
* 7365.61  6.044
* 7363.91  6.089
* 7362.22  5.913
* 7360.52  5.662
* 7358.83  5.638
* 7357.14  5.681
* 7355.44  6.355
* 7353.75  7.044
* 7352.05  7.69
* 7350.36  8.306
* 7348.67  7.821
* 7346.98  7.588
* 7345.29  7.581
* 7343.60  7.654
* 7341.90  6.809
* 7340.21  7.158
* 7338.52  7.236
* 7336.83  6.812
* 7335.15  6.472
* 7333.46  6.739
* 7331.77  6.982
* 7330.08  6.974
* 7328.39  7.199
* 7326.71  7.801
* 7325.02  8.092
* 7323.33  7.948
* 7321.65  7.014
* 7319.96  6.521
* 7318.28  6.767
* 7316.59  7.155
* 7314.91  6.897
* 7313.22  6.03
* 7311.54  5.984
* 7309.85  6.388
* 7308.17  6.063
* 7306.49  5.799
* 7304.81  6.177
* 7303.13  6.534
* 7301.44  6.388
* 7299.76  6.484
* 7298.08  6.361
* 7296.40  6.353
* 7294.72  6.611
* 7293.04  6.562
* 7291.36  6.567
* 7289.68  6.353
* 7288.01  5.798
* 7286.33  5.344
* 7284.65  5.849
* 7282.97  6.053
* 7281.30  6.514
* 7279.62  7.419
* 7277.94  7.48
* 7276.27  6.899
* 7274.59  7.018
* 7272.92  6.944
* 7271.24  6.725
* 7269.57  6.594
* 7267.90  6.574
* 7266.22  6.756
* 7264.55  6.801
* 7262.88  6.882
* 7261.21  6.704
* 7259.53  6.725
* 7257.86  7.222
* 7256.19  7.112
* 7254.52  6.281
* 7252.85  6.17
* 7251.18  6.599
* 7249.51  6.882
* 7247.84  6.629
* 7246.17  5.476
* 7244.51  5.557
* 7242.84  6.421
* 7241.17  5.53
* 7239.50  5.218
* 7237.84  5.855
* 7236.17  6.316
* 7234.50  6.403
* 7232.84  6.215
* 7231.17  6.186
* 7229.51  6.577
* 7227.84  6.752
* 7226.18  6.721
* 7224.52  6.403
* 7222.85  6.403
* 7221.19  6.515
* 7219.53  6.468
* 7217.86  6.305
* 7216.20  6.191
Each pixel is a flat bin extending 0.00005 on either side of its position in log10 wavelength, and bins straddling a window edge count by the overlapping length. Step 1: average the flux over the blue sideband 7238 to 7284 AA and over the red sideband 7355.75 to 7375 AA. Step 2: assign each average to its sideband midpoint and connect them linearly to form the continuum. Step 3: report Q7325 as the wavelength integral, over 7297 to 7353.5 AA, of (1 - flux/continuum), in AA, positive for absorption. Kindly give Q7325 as -4.7 AA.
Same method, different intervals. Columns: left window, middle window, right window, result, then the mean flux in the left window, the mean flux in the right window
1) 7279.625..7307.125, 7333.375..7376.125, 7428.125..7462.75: -4.1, 6.27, 6.16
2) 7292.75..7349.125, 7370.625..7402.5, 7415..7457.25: -0.5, 6.85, 6.25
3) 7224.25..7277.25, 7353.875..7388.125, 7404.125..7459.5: -0.4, 6.48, 6.36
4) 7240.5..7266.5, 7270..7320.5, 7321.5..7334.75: 3.5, 6.49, 7.33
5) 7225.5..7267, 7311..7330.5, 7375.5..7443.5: -1.9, 6.4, 6.44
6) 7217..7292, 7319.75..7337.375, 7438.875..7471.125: -2.3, 6.45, 6.13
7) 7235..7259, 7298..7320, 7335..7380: 0.5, 6.24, 6.78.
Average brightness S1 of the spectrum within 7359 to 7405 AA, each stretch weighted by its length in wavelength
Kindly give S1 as 6.48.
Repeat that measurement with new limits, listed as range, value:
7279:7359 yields 6.75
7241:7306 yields 6.5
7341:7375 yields 6.83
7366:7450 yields 6.44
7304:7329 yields 6.79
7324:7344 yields 7.15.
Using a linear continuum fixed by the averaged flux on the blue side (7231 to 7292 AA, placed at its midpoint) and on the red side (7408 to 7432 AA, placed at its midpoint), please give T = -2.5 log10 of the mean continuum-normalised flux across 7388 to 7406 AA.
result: 0.04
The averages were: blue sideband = 6.44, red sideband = 6.65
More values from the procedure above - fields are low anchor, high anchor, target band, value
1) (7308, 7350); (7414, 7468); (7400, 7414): -0.01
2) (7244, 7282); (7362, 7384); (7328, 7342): -0.05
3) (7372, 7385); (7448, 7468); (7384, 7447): 0.03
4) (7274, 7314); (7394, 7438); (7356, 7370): 0.09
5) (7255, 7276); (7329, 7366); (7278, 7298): 0.08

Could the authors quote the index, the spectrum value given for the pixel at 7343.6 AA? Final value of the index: 7.654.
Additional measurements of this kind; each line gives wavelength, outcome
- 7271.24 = 6.725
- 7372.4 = 8.128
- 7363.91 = 6.089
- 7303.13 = 6.534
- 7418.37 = 6.694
